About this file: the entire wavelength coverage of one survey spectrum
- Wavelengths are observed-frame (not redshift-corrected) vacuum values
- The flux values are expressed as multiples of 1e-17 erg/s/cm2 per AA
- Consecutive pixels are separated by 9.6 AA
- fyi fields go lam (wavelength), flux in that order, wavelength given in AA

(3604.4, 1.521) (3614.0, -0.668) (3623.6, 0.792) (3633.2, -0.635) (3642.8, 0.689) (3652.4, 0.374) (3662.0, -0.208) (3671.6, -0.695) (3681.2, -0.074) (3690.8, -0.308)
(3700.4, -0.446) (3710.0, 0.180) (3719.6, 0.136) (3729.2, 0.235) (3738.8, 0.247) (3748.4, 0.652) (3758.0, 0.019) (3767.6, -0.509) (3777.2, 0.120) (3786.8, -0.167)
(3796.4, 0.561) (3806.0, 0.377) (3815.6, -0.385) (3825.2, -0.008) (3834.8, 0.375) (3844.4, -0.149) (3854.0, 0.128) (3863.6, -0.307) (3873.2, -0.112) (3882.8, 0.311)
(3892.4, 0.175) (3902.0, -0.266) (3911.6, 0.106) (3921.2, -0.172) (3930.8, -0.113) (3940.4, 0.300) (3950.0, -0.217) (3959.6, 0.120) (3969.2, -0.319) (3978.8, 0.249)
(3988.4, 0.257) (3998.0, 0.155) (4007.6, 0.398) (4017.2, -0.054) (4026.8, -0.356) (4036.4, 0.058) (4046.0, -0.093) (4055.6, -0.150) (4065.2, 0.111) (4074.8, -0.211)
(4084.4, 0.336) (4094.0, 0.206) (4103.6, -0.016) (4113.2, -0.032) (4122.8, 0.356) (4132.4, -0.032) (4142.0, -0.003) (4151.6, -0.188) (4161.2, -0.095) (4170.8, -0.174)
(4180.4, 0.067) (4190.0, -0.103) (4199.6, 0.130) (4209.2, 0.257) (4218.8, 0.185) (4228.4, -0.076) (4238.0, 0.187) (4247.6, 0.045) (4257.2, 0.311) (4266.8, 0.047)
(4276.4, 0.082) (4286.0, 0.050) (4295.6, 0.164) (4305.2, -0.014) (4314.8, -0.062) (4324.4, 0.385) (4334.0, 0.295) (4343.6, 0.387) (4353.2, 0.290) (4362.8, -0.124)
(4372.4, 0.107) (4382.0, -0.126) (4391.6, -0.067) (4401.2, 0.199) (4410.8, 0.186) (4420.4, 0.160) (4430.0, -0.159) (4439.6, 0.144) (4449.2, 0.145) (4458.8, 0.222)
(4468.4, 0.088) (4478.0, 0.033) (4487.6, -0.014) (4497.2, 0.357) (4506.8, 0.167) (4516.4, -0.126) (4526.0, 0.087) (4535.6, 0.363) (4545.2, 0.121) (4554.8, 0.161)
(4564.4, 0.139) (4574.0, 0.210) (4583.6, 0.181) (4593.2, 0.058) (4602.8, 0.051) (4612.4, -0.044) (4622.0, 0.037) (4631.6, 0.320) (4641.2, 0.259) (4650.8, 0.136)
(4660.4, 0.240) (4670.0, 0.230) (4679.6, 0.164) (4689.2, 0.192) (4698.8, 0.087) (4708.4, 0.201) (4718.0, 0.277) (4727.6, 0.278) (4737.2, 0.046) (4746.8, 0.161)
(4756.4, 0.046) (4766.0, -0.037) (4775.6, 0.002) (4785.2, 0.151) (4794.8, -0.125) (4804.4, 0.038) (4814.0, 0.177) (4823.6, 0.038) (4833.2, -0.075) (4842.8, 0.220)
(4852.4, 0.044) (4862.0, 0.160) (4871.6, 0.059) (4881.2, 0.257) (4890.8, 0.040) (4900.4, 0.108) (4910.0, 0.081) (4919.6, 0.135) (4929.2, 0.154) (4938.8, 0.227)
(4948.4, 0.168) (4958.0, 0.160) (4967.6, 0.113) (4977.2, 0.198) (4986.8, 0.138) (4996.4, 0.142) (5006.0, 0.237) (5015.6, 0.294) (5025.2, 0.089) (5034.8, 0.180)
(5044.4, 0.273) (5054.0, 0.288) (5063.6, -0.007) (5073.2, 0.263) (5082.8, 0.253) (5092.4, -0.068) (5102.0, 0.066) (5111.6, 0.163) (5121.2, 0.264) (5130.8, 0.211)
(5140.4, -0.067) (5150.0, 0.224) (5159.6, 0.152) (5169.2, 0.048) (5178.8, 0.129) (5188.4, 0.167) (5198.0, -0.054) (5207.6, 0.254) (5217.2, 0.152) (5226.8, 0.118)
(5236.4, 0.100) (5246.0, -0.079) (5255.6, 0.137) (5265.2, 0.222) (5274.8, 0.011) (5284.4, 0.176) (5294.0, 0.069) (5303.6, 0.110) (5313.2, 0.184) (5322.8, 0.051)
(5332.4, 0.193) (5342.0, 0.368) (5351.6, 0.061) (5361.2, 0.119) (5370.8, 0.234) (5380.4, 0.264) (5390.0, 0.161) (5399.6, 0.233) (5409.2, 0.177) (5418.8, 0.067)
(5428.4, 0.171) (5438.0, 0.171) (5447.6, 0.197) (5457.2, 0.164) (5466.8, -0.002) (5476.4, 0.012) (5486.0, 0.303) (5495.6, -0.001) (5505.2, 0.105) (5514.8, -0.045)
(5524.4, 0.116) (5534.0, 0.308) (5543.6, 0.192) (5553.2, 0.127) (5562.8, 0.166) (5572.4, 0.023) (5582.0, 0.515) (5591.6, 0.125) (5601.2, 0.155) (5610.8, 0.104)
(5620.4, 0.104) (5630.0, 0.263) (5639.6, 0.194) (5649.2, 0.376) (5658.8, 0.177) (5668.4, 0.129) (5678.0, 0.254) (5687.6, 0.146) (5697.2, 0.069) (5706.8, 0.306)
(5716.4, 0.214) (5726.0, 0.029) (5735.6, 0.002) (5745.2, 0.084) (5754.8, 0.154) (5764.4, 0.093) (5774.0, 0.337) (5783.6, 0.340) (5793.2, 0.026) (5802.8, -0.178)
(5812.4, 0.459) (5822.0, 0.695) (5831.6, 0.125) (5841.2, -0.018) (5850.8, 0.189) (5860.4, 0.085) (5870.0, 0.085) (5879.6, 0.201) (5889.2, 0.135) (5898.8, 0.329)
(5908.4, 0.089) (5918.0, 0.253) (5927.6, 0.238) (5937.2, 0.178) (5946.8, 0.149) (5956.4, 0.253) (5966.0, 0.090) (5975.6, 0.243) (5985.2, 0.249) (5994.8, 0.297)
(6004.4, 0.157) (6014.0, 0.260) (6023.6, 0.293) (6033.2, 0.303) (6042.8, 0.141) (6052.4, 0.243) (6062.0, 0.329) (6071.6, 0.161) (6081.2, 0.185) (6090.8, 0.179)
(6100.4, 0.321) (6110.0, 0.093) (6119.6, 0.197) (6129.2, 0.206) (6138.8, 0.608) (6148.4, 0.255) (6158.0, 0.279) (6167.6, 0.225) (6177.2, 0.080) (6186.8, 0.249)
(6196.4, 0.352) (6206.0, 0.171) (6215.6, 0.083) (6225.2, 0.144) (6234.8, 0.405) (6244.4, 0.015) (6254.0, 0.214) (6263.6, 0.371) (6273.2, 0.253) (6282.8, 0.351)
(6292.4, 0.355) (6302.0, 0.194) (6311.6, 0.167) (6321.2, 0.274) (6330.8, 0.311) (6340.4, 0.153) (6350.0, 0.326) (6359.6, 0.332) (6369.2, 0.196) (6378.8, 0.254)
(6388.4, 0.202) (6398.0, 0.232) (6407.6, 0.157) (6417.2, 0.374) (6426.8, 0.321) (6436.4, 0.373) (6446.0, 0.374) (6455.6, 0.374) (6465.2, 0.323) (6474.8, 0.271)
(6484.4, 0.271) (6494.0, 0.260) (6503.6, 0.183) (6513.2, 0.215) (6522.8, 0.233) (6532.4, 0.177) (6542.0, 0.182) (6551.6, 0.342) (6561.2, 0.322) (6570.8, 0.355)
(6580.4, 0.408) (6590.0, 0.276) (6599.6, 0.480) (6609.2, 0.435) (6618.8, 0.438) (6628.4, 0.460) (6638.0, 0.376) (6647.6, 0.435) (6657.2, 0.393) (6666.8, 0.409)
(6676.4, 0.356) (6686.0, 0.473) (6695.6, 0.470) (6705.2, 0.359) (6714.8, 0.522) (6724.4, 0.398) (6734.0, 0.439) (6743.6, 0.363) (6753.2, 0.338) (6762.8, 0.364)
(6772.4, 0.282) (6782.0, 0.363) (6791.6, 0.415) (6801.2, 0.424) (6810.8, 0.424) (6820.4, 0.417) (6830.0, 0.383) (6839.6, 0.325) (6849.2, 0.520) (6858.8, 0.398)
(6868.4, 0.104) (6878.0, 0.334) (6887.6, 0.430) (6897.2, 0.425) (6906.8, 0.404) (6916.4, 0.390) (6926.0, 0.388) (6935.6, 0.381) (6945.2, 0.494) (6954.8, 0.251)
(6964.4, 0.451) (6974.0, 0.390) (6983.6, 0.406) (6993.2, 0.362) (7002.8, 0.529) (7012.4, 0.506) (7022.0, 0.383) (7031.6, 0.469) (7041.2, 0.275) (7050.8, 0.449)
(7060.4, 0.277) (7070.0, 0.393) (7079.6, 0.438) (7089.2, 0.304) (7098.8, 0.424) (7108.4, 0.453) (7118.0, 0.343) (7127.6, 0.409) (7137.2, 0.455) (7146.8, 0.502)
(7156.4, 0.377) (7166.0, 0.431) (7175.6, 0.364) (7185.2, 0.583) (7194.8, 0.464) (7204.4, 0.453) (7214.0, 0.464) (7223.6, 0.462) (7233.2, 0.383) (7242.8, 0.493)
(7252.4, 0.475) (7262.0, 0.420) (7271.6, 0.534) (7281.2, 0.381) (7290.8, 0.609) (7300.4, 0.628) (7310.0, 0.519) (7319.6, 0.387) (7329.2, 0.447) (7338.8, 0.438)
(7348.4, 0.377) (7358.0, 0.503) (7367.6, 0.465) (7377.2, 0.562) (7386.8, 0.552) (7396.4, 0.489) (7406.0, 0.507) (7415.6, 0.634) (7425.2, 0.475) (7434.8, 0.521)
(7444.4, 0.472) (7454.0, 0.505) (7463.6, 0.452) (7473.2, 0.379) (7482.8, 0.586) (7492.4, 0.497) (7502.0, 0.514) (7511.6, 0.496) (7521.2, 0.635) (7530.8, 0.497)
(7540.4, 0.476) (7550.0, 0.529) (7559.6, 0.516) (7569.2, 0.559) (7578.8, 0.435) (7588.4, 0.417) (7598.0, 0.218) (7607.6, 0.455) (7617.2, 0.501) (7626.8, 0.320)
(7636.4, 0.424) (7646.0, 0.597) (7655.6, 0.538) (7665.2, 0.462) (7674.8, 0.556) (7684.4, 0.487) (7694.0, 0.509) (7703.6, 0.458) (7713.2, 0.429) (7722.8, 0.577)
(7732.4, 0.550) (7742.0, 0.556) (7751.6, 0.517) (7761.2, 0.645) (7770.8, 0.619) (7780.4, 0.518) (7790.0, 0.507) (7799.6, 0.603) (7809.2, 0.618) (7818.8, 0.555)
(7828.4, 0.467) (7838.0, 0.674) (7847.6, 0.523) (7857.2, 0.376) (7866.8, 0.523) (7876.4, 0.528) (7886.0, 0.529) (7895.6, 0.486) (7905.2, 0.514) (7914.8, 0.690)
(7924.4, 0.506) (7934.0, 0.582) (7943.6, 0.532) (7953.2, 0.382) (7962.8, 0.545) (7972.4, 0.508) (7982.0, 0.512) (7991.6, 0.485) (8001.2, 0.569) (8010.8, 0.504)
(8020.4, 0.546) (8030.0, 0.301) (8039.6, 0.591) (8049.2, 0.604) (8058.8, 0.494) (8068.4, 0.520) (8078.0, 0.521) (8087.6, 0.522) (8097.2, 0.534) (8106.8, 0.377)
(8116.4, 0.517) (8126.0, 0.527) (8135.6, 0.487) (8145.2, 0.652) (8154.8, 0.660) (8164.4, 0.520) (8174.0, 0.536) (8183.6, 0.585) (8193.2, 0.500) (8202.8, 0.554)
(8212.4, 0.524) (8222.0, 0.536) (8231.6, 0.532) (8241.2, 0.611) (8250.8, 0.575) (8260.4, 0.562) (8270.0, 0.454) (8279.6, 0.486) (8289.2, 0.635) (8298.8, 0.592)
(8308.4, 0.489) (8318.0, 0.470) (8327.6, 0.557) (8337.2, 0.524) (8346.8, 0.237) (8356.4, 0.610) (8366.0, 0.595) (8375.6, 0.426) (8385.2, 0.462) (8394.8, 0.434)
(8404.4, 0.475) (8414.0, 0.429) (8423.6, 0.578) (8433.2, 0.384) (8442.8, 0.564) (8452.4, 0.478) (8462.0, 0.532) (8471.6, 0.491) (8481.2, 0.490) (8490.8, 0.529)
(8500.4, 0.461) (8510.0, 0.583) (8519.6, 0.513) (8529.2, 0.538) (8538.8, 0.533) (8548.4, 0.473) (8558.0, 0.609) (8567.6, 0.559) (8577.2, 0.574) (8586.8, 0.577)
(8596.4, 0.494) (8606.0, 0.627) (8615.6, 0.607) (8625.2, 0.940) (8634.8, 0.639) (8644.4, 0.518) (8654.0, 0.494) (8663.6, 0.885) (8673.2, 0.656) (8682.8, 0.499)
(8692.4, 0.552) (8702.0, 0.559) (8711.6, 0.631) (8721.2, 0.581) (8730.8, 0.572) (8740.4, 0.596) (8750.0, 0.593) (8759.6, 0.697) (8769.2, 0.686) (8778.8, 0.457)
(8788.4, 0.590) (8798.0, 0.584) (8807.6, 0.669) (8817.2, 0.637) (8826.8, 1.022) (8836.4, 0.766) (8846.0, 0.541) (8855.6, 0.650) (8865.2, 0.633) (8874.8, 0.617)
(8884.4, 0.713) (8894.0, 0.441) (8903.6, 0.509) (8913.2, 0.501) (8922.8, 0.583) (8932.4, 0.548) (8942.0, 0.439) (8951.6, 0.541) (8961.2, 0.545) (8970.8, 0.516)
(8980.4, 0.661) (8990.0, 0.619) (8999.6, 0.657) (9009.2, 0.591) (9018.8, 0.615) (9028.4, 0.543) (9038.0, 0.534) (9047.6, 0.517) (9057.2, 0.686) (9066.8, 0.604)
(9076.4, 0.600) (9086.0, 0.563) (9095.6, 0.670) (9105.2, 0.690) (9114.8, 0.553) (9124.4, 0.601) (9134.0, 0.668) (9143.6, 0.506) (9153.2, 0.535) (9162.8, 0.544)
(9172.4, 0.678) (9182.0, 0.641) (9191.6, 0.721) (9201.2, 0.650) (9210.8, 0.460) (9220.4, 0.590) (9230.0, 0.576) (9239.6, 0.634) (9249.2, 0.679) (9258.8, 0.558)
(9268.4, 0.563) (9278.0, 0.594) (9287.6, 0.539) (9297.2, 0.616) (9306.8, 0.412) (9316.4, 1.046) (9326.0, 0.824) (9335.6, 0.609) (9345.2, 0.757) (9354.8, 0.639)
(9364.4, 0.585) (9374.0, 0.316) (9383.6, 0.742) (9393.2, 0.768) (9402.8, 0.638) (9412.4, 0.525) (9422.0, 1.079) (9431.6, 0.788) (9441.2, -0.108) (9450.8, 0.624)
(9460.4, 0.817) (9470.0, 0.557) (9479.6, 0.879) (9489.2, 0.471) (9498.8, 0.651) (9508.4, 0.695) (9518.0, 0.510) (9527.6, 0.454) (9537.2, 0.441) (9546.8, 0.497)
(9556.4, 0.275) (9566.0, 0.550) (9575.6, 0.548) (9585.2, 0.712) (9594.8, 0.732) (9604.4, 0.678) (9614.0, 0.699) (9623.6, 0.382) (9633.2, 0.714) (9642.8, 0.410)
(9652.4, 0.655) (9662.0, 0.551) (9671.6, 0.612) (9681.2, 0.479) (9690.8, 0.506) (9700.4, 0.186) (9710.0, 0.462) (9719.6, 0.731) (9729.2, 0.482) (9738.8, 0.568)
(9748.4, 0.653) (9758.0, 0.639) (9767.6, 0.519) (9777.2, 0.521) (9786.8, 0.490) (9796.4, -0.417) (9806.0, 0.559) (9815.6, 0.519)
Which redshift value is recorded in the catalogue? 0.646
